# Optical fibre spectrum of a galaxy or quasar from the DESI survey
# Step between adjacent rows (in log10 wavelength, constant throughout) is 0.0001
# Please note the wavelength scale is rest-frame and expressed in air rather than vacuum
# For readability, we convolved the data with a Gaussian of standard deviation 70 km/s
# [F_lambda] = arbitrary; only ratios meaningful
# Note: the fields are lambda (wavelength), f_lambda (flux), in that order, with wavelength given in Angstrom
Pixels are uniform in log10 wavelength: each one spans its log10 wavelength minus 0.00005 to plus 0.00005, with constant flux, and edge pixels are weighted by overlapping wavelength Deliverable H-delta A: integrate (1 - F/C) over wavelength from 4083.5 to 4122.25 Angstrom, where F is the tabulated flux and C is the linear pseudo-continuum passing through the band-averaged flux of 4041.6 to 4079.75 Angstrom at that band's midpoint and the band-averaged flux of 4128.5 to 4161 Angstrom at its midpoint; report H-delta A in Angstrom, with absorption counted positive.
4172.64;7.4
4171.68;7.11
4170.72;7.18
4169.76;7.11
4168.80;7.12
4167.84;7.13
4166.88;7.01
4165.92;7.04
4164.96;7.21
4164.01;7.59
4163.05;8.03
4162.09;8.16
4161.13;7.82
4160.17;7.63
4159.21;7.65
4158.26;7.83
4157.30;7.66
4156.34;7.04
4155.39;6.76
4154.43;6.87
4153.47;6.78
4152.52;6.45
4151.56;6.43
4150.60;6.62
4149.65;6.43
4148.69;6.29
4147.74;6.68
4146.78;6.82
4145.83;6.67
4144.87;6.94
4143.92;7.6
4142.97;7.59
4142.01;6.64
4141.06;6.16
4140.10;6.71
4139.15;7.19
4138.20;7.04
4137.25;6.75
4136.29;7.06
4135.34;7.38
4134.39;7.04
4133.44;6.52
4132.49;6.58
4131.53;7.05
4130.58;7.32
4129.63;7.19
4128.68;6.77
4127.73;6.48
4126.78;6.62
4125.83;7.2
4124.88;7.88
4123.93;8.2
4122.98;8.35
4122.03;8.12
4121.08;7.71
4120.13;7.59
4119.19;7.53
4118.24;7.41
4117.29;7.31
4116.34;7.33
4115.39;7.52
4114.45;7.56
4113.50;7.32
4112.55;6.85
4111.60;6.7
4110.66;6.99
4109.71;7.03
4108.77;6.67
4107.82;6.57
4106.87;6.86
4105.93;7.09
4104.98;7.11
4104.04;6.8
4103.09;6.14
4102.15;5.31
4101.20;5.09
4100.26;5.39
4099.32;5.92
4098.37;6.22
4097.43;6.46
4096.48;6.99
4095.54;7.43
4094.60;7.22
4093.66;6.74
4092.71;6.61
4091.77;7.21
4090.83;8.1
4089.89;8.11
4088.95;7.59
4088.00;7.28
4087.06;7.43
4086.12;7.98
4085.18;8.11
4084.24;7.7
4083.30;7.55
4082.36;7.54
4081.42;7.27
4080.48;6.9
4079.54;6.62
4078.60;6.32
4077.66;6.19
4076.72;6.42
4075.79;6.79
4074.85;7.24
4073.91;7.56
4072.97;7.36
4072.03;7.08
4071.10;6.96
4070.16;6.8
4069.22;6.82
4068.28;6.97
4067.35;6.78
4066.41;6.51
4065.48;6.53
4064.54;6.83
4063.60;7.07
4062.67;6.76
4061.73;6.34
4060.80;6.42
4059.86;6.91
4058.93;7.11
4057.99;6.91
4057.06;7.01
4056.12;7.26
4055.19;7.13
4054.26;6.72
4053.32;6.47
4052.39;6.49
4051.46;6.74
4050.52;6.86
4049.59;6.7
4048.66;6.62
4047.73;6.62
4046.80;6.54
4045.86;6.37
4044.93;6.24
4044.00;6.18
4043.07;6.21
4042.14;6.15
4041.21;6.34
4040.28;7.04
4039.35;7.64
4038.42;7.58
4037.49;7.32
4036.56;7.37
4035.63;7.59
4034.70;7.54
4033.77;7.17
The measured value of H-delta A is -1.2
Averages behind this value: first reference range 6.72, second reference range 6.96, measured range 7.05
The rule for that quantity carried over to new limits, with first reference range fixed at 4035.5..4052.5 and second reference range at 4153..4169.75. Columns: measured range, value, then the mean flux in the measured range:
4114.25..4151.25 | 0.5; 7.12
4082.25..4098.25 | -0.9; 7.39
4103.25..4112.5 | 0.3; 6.84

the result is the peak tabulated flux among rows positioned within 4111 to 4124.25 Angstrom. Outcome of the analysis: 8.35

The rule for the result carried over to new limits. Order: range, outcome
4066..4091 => 8.11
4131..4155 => 7.6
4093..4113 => 7.43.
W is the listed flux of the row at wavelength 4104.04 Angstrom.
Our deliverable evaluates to 6.8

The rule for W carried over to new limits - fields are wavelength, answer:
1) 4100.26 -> 5.39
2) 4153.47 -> 6.78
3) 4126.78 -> 6.62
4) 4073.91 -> 7.56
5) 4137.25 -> 6.75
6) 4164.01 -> 7.59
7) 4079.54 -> 6.62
